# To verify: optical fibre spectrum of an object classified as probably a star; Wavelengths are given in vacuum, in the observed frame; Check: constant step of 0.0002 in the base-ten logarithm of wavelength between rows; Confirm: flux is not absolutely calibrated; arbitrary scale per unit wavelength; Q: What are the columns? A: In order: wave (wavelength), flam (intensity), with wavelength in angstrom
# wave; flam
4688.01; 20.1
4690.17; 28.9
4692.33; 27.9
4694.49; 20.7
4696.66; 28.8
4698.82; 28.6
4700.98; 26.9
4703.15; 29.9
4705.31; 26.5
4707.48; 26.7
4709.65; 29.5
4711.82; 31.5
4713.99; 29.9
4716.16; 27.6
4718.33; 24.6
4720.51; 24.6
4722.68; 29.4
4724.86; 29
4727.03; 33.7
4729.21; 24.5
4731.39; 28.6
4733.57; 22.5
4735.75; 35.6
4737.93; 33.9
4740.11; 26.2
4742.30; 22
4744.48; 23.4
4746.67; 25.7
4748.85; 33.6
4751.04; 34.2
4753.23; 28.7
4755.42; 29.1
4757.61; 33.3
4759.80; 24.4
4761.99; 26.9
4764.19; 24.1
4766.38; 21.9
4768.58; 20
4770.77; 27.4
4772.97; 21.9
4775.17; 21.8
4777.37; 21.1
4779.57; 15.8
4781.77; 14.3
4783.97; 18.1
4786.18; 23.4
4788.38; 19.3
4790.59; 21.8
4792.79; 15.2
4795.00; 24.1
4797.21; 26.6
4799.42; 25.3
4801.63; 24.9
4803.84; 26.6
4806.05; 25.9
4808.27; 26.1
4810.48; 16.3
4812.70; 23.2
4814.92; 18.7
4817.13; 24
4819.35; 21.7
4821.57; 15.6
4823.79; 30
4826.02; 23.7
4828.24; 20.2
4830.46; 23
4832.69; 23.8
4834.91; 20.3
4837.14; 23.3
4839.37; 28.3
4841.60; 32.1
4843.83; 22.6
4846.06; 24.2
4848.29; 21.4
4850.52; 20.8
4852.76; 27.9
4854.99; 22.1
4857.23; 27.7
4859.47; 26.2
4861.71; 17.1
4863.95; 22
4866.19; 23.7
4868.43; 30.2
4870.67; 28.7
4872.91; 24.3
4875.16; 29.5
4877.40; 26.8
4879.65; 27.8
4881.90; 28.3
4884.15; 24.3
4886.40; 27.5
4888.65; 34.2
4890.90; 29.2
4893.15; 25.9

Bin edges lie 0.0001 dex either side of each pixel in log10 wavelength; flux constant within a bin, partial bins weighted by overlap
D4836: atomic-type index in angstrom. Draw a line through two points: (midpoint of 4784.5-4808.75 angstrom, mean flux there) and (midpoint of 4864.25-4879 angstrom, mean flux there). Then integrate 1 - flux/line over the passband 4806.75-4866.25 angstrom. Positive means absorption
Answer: 4.9 angstrom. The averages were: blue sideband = 23.4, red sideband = 26.9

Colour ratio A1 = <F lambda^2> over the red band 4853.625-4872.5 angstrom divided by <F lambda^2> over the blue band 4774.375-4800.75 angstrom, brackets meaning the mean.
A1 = 1.24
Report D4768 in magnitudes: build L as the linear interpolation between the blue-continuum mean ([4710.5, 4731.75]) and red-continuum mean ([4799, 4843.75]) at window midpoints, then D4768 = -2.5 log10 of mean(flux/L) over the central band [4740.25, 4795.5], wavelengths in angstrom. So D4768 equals 0.11 mag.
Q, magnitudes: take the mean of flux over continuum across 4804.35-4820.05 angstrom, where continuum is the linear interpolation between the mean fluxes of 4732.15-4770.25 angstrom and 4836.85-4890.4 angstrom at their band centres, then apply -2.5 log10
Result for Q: 0.18 mag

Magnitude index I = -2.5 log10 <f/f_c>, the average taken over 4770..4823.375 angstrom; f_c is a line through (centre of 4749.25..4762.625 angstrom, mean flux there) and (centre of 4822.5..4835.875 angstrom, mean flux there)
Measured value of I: 0.20 mag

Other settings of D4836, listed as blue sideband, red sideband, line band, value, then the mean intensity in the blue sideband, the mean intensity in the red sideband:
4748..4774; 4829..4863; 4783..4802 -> 2.9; 27.1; 24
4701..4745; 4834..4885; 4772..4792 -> 5.3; 28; 25.2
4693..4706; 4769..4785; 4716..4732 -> -1.9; 27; 20.1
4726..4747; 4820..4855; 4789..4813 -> 1.9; 27.7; 23.7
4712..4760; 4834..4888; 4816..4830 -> 2.0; 28.5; 25.4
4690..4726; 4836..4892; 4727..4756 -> -1.3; 27.7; 26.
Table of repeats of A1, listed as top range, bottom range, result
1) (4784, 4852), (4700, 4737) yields 0.85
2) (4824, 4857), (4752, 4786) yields 1.07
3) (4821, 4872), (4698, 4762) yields 0.90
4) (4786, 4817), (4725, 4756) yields 0.81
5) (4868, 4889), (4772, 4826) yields 1.32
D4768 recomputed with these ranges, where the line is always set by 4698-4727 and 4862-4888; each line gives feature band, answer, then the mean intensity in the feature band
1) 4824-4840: 0.15 mag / 23.5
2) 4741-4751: 0.03 mag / 27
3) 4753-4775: 0.09 mag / 25.5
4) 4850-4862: 0.11 mag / 24.2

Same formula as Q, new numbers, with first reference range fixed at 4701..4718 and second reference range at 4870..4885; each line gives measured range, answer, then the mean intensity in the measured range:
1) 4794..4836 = 0.19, 23.2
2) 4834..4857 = 0.12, 24.5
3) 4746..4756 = -0.09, 30.5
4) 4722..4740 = -0.04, 29.5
